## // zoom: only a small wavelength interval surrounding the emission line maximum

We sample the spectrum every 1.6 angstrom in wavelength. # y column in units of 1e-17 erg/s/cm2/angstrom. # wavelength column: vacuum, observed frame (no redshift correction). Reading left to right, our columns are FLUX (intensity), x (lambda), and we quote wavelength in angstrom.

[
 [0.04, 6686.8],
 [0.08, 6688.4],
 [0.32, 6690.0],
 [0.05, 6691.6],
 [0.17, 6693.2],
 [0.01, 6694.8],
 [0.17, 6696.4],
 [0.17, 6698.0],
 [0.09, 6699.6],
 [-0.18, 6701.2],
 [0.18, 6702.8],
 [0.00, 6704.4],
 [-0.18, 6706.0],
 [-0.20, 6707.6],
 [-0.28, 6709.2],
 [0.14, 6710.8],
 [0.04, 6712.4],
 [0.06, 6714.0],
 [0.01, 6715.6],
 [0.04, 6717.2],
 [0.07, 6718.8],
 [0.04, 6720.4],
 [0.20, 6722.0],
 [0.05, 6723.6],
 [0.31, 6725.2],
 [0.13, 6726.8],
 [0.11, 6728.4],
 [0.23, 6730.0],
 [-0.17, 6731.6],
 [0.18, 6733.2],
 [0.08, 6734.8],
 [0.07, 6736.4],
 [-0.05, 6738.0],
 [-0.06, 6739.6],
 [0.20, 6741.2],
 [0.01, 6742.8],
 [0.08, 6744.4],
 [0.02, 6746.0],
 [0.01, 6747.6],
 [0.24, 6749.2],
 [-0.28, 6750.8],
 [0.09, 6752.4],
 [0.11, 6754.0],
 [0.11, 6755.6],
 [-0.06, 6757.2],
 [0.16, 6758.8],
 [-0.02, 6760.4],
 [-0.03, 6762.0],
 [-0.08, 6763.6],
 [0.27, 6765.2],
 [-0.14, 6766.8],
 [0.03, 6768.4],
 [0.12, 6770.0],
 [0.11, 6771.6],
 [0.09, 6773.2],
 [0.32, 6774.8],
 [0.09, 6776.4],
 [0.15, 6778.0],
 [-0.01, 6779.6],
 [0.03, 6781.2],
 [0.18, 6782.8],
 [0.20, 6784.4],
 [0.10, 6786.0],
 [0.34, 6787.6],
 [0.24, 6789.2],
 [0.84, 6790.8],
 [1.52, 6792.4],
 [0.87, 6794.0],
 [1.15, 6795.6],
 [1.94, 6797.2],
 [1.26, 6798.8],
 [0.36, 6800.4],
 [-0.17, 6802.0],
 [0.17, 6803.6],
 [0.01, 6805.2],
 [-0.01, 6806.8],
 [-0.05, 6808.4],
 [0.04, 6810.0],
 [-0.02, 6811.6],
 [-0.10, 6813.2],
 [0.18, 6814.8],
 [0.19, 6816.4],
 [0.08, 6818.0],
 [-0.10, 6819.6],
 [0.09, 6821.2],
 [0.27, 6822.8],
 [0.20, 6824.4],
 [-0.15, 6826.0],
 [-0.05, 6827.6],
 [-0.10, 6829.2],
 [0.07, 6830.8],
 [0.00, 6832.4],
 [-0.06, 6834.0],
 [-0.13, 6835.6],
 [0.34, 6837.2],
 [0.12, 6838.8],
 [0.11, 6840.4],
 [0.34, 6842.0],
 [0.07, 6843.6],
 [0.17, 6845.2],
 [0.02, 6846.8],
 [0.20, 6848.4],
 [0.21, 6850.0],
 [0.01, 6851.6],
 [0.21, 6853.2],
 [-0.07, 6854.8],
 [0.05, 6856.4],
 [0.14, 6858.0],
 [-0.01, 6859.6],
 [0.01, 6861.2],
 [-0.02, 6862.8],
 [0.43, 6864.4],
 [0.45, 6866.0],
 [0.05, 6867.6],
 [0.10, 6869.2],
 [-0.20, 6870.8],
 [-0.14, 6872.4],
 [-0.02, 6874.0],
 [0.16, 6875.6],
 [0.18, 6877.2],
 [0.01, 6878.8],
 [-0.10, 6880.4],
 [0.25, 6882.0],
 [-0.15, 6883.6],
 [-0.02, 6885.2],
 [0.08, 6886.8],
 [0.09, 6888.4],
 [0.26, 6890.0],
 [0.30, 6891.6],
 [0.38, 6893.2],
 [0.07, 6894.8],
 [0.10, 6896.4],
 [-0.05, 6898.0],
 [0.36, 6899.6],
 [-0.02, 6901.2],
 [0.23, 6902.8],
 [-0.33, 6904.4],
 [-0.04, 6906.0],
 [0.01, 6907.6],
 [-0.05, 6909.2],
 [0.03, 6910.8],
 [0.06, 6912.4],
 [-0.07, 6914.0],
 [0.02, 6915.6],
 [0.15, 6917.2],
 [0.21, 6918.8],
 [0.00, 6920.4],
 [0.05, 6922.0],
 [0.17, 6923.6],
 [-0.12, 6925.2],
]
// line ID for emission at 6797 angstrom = [O II] 3727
